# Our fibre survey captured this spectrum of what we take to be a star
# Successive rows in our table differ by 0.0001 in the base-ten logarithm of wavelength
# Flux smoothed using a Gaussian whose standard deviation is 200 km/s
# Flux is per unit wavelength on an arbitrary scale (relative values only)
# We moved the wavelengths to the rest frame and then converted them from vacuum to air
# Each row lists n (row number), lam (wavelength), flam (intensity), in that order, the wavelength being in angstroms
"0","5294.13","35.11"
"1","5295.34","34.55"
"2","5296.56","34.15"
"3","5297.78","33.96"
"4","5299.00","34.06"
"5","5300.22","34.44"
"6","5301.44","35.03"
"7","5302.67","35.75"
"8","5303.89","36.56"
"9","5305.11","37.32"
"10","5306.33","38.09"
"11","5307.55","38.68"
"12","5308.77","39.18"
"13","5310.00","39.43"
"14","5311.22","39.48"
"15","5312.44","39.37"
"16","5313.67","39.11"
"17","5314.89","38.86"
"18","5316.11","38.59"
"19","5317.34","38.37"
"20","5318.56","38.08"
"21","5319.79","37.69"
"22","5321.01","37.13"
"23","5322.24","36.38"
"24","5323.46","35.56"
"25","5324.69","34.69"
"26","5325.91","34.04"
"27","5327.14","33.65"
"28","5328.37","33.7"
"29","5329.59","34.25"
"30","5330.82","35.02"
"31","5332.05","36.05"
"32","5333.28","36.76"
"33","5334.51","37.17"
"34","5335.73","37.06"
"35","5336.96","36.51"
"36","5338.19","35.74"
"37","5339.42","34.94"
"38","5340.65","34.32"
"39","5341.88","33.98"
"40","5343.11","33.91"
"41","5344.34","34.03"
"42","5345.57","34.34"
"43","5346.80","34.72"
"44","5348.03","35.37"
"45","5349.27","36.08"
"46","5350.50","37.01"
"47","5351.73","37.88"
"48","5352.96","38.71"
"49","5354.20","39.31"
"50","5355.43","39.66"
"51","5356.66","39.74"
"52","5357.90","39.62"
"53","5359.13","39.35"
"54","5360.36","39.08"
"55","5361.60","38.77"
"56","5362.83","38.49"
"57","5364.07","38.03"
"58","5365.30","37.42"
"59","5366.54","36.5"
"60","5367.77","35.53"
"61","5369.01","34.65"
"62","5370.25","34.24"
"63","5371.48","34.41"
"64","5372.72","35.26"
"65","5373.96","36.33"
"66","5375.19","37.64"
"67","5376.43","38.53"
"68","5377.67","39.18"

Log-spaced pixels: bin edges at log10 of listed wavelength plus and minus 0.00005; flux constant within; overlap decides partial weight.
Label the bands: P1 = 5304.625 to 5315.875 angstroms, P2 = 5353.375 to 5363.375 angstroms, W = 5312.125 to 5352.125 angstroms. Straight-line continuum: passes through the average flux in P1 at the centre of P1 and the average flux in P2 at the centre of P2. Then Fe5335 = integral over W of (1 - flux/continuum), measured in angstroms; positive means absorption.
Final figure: 3.1 angstroms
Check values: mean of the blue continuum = 38.9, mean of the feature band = 36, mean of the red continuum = 39.2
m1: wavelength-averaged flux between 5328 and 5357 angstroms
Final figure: 36.1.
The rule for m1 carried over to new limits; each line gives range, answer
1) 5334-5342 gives 35.8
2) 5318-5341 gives 35.7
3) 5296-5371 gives 36.6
